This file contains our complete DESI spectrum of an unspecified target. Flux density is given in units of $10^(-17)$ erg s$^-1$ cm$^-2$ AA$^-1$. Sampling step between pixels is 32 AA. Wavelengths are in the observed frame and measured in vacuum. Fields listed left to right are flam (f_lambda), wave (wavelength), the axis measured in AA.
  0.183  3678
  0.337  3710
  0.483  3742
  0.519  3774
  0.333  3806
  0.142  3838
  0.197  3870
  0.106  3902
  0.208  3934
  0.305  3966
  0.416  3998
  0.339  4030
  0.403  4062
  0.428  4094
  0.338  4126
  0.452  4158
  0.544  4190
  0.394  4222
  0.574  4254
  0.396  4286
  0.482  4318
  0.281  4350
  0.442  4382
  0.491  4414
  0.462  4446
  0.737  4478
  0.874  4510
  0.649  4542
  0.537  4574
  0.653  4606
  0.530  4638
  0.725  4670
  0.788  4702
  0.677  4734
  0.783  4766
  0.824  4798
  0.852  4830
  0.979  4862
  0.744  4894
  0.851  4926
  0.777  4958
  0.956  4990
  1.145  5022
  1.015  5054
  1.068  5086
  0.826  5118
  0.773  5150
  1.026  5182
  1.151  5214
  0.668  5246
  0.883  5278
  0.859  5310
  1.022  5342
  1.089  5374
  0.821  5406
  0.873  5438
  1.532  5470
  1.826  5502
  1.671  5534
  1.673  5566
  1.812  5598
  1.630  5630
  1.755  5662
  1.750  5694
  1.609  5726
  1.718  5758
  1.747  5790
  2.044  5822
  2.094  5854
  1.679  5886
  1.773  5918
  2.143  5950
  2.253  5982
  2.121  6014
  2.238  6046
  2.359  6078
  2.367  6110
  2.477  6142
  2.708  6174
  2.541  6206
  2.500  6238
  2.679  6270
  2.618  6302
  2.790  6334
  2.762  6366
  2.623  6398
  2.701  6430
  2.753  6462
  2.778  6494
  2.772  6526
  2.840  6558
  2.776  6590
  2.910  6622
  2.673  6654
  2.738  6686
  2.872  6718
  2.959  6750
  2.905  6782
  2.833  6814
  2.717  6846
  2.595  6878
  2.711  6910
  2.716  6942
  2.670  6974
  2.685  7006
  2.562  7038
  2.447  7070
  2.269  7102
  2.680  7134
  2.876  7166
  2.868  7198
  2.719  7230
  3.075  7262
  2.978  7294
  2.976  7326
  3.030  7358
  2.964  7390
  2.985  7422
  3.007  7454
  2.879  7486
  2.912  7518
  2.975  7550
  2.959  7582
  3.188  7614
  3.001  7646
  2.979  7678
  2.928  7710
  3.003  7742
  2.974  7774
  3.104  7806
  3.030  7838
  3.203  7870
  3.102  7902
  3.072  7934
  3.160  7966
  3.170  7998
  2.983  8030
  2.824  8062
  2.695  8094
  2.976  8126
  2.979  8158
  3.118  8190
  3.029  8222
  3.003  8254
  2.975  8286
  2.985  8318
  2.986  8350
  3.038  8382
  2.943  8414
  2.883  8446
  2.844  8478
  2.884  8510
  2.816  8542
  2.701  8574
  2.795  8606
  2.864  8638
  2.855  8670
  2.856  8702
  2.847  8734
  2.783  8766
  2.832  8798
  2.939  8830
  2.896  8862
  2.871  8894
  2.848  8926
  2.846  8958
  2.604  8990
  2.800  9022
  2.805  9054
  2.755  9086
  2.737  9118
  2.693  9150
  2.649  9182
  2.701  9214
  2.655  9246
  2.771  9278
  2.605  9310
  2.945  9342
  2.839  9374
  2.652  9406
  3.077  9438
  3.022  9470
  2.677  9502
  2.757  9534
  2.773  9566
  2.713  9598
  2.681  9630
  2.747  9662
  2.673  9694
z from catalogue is 0.371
